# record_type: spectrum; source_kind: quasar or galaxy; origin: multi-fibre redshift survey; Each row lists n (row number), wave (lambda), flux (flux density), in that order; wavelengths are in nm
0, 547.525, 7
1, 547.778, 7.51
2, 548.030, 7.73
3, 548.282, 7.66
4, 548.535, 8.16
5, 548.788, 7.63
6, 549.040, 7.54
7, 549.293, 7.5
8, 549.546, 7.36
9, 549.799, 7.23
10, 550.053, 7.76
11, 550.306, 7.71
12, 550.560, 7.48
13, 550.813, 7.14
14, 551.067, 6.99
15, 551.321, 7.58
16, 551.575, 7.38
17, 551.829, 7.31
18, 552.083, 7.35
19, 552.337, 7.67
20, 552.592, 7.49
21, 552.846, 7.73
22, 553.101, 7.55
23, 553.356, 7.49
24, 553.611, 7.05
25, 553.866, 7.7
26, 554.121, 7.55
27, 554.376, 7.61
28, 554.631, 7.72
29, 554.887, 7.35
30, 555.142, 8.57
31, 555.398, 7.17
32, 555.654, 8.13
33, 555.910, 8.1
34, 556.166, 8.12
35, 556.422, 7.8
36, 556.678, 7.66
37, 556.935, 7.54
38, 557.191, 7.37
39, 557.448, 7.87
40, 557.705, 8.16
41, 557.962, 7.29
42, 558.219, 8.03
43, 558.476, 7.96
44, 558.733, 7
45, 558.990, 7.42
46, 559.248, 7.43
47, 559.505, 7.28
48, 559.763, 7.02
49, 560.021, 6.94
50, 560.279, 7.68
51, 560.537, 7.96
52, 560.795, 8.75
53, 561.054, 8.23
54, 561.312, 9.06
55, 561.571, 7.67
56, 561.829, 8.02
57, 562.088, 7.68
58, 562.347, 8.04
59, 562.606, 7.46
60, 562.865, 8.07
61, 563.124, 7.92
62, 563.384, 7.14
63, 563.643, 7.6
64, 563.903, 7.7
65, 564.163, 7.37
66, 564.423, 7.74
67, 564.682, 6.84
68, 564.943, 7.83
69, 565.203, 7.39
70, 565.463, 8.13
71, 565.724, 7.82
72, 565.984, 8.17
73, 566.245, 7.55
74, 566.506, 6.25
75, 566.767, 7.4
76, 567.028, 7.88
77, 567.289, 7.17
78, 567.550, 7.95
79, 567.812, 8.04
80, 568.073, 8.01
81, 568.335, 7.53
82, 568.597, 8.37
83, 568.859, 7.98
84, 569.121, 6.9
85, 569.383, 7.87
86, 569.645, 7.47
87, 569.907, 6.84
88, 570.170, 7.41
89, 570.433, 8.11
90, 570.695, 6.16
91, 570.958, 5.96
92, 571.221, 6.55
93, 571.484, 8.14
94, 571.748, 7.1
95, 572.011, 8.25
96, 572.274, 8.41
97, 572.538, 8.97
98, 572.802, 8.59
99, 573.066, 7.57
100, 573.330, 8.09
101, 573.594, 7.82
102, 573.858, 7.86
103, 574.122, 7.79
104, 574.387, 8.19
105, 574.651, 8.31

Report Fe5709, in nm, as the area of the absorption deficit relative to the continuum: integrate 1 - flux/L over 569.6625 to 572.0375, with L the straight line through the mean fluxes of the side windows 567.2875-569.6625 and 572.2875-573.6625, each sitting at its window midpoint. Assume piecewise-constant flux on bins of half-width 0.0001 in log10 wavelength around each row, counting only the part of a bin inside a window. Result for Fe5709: 0.26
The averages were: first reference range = 7.77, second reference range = 8.24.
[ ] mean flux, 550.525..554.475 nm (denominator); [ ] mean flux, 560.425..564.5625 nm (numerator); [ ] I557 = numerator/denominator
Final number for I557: 1.1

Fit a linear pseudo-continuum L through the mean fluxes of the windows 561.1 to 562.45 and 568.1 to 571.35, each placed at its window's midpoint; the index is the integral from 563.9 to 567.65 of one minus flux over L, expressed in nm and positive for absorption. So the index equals 0.08 nm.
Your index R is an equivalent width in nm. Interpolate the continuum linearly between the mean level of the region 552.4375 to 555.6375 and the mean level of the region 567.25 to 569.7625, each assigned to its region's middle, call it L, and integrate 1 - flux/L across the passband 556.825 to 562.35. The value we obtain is -0.06 nm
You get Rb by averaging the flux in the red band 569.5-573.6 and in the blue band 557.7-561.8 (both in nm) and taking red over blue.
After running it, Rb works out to 0.98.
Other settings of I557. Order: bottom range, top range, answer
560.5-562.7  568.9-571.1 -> 0.88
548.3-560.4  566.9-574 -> 1.01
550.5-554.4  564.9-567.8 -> 1.02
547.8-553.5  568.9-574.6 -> 1.02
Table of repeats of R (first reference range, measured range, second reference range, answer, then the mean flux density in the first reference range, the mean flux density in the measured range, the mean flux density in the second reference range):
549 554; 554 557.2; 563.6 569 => -0.11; 7.45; 7.76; 7.65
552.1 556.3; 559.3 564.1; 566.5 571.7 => -0.15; 7.68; 7.78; 7.42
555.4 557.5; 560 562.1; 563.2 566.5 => -0.11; 7.78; 8.07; 7.56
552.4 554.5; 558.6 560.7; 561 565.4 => 0.08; 7.52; 7.37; 7.75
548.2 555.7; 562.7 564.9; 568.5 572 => -0.05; 7.54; 7.56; 7.32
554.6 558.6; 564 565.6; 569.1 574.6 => 0.03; 7.8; 7.55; 7.65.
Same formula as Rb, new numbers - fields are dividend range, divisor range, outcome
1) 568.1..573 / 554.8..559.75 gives 0.99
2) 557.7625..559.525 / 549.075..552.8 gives 1.01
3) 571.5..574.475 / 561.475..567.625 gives 1.06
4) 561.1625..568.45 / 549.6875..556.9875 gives 1.01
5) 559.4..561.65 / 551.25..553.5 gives 1.05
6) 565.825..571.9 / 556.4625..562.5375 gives 0.96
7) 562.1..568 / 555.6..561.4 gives 0.98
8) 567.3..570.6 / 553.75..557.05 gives 0.99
